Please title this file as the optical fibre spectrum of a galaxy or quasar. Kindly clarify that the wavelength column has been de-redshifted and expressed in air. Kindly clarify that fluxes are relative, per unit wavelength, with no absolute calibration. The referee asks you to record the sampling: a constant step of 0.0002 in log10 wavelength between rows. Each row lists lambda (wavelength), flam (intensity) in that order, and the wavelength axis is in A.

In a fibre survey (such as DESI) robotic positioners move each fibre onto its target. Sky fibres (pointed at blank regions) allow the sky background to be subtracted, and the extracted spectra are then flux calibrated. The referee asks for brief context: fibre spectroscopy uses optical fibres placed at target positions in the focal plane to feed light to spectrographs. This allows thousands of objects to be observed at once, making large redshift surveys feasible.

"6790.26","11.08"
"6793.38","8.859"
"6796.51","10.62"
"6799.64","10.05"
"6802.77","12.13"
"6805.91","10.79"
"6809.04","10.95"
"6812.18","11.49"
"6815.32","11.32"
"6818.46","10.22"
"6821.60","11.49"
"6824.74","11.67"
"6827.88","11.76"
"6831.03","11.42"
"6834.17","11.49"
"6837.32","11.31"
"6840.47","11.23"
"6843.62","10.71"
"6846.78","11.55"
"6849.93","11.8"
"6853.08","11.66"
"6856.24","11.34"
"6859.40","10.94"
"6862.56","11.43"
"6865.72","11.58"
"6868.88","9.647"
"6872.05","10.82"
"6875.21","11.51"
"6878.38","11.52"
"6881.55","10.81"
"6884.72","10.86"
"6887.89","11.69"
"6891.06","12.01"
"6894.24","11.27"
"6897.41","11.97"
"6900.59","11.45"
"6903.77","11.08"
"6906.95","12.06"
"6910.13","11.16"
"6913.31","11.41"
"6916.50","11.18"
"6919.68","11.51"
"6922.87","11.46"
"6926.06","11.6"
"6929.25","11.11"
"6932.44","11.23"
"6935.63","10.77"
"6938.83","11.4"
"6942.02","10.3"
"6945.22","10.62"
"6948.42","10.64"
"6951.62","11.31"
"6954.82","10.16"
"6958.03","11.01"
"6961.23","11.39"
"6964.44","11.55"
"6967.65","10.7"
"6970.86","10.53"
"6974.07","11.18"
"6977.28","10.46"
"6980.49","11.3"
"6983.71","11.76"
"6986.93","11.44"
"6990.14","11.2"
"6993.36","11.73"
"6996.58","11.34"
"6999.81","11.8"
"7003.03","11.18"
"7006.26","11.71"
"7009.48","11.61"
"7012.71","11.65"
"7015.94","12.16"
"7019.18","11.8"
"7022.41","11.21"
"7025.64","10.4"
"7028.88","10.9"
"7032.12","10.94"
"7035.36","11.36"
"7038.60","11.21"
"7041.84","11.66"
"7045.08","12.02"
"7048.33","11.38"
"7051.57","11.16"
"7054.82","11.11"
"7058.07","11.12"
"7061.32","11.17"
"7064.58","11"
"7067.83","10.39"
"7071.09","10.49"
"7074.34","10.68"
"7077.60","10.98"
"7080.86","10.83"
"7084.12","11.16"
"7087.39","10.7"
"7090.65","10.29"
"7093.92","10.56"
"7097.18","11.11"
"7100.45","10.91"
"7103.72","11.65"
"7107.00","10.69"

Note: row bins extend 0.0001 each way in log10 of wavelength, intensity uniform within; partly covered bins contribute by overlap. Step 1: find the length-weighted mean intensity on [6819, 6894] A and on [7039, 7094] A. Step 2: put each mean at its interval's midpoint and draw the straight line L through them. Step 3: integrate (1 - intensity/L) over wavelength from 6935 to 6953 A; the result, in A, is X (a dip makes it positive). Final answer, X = 0.5 A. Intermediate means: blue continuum 11.3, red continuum 11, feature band 10.8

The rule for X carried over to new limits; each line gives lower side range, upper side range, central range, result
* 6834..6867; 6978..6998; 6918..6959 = 1.4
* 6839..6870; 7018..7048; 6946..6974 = 0.8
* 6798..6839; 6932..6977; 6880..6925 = -1.6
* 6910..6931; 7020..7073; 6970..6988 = 0.2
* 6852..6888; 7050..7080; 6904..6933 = -0.9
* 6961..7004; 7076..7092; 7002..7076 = -1.5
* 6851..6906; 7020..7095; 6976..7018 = -1.5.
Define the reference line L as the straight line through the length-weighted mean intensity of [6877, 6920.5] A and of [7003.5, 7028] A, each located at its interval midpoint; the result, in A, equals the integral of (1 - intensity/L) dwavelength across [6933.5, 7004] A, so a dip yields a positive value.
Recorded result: 2.3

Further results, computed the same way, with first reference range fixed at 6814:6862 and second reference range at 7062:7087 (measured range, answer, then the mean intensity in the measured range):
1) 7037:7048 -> -0.7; 11.6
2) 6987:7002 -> -0.7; 11.5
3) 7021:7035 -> 0.0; 10.9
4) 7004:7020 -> -1.2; 11.8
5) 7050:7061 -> -0.3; 11.1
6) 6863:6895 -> 0.2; 11.2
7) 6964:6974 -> 0.1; 10.9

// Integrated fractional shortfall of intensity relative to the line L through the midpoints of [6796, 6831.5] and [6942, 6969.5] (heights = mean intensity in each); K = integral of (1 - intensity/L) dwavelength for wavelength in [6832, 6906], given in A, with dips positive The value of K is -1.63 A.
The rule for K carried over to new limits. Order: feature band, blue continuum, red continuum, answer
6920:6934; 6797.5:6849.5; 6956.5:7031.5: -0.1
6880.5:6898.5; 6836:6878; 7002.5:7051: -0.3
